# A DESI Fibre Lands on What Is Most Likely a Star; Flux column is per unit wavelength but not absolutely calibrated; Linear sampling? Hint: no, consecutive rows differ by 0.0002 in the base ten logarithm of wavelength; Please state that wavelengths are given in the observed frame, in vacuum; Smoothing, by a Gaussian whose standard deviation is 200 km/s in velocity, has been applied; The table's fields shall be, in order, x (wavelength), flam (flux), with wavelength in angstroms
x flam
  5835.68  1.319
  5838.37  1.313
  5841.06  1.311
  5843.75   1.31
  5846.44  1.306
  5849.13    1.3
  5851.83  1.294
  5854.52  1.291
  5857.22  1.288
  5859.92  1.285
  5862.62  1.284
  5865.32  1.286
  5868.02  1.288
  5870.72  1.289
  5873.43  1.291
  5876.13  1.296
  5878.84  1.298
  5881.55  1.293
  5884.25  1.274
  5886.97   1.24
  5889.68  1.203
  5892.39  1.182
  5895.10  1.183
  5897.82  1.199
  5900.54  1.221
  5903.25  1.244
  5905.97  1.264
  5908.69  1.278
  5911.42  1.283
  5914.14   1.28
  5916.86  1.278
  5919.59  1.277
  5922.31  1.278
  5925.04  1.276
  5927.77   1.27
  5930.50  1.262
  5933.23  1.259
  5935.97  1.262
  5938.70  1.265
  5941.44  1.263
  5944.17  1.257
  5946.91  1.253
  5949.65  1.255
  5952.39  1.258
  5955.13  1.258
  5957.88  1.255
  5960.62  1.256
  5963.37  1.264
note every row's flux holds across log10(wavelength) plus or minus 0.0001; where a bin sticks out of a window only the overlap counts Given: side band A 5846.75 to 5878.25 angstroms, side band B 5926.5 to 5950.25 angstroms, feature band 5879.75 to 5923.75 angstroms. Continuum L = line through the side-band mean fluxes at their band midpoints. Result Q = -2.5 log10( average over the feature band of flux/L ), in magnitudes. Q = 0.02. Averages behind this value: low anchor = 1.29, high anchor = 1.26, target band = 1.25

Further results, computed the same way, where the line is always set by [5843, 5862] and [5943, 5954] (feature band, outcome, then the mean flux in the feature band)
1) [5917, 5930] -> -0.007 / 1.27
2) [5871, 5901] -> 0.031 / 1.25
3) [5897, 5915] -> 0.017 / 1.25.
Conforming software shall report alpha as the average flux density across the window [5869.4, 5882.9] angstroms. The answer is 1.29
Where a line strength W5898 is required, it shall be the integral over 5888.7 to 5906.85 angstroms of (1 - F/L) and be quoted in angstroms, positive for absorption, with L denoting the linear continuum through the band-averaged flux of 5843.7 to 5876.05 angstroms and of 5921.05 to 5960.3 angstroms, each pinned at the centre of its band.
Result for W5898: 0.9 angstroms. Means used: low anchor 1.29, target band 1.21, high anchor 1.26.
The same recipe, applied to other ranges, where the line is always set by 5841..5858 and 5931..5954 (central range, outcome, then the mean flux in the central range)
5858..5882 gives 0.0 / 1.29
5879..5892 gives 0.3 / 1.25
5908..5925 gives -0.1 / 1.28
